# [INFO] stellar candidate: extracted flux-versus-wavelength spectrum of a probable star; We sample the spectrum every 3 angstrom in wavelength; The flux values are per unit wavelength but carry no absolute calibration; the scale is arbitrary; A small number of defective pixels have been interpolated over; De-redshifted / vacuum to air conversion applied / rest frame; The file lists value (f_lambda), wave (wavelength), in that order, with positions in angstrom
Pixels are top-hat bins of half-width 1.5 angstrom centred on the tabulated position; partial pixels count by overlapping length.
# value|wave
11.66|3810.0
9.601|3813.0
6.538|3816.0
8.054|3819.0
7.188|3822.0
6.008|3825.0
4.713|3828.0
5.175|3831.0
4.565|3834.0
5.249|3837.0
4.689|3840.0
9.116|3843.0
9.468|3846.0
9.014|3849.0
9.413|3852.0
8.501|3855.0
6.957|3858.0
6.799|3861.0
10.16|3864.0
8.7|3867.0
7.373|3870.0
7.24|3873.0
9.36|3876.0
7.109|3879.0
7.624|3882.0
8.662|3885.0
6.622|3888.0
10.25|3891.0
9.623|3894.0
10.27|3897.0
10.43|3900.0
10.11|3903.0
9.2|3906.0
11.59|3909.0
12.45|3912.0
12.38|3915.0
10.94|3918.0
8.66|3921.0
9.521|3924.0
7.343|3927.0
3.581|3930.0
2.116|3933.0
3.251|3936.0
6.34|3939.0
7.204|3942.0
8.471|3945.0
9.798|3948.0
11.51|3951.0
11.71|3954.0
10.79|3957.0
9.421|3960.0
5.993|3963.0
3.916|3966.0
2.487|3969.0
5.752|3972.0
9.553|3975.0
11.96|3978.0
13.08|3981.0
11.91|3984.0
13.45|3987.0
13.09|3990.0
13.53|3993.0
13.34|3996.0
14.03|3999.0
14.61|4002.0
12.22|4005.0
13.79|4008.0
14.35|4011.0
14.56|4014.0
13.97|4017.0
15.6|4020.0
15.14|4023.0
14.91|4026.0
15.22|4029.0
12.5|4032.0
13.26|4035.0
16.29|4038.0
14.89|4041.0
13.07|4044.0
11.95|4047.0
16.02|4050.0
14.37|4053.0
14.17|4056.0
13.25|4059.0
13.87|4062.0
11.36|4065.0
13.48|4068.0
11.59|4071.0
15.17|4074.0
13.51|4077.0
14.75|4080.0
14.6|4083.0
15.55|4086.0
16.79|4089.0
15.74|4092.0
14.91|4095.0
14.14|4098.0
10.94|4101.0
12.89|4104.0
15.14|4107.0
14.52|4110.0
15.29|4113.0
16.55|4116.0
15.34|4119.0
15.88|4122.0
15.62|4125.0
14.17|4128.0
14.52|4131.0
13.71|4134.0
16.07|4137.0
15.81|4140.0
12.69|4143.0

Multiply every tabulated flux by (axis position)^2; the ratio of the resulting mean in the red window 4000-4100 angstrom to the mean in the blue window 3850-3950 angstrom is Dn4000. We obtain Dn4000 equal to 1.8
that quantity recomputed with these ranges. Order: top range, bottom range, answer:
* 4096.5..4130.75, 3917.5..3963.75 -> 2.02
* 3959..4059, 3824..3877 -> 1.85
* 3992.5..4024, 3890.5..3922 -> 1.40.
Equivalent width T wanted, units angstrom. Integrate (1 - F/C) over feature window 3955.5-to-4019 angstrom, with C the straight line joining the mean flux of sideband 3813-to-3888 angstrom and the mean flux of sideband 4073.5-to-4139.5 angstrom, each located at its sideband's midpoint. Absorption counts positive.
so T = 1.2 angstrom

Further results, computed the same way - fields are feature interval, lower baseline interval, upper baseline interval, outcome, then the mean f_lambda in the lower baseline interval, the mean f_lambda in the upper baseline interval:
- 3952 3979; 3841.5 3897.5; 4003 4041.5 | 9.3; 8.51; 14.4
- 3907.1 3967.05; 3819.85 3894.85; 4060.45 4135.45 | 8.4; 7.57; 14.4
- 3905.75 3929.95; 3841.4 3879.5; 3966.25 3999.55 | -1.1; 8.42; 10.8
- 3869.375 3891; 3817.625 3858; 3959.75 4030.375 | 1.1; 7.01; 11.9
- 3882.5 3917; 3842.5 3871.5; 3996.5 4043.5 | 0.0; 8.53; 14.3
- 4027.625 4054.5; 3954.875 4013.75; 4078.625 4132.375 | -2.9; 11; 14.9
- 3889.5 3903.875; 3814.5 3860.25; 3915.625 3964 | -4.9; 6.97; 8.02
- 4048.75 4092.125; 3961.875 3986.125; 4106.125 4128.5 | -4.0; 8.25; 15.4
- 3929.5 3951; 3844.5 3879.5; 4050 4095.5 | 8.7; 8.38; 14.3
